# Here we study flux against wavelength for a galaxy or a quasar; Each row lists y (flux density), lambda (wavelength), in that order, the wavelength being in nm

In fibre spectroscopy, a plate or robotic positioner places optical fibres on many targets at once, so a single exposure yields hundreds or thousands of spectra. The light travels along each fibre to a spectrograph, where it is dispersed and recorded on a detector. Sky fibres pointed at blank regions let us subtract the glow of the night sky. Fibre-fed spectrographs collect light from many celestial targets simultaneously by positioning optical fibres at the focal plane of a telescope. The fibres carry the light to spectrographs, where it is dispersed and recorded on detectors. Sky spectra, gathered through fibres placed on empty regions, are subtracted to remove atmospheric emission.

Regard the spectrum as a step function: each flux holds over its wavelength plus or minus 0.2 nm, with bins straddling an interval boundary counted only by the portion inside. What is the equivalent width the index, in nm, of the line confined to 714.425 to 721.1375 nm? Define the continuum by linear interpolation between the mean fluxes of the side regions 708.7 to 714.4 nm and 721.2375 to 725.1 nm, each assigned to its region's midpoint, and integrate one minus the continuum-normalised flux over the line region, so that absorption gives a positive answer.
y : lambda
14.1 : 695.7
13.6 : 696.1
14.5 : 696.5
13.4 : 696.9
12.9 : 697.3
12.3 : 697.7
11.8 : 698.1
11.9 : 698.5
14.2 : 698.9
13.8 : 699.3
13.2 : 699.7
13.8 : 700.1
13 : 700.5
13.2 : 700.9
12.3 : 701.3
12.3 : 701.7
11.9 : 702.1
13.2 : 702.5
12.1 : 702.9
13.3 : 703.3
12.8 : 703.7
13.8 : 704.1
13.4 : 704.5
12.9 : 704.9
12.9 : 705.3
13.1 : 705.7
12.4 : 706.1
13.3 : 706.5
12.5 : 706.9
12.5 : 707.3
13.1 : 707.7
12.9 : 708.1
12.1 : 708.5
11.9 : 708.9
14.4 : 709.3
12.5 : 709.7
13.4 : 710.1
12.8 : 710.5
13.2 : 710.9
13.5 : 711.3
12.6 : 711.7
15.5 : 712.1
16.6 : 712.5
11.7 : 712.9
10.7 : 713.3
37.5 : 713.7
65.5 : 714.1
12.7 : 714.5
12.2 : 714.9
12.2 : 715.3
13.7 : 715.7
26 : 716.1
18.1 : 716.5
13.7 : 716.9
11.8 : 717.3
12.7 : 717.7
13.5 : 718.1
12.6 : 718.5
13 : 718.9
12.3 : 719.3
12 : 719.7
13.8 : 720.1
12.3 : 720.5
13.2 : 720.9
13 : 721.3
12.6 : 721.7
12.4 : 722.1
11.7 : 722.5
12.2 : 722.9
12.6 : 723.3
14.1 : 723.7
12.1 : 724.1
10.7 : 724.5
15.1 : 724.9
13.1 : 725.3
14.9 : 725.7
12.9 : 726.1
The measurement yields 0.66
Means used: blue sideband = 18.6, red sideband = 12.6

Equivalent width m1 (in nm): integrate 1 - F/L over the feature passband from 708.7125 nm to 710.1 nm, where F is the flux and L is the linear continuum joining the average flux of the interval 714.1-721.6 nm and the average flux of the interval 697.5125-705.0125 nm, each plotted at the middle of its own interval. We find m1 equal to 0.101 nm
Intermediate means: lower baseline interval 12.9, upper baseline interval 15.2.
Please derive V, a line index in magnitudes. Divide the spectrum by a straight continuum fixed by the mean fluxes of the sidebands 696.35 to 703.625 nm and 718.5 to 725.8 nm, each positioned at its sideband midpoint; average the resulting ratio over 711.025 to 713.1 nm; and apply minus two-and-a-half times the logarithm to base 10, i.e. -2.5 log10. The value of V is -0.09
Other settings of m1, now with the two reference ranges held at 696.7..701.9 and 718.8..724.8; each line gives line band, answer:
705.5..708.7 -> 0.017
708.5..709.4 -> 0.000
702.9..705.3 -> -0.049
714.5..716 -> -0.108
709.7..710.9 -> -0.025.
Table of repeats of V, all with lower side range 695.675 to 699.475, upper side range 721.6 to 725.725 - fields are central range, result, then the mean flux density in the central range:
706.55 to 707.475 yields 0.036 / 12.6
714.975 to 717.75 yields -0.196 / 15.5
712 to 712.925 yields -0.162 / 15.1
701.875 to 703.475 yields 0.043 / 12.6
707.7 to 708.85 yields 0.043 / 12.5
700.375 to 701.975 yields 0.042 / 12.6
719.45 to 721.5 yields -0.001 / 12.8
